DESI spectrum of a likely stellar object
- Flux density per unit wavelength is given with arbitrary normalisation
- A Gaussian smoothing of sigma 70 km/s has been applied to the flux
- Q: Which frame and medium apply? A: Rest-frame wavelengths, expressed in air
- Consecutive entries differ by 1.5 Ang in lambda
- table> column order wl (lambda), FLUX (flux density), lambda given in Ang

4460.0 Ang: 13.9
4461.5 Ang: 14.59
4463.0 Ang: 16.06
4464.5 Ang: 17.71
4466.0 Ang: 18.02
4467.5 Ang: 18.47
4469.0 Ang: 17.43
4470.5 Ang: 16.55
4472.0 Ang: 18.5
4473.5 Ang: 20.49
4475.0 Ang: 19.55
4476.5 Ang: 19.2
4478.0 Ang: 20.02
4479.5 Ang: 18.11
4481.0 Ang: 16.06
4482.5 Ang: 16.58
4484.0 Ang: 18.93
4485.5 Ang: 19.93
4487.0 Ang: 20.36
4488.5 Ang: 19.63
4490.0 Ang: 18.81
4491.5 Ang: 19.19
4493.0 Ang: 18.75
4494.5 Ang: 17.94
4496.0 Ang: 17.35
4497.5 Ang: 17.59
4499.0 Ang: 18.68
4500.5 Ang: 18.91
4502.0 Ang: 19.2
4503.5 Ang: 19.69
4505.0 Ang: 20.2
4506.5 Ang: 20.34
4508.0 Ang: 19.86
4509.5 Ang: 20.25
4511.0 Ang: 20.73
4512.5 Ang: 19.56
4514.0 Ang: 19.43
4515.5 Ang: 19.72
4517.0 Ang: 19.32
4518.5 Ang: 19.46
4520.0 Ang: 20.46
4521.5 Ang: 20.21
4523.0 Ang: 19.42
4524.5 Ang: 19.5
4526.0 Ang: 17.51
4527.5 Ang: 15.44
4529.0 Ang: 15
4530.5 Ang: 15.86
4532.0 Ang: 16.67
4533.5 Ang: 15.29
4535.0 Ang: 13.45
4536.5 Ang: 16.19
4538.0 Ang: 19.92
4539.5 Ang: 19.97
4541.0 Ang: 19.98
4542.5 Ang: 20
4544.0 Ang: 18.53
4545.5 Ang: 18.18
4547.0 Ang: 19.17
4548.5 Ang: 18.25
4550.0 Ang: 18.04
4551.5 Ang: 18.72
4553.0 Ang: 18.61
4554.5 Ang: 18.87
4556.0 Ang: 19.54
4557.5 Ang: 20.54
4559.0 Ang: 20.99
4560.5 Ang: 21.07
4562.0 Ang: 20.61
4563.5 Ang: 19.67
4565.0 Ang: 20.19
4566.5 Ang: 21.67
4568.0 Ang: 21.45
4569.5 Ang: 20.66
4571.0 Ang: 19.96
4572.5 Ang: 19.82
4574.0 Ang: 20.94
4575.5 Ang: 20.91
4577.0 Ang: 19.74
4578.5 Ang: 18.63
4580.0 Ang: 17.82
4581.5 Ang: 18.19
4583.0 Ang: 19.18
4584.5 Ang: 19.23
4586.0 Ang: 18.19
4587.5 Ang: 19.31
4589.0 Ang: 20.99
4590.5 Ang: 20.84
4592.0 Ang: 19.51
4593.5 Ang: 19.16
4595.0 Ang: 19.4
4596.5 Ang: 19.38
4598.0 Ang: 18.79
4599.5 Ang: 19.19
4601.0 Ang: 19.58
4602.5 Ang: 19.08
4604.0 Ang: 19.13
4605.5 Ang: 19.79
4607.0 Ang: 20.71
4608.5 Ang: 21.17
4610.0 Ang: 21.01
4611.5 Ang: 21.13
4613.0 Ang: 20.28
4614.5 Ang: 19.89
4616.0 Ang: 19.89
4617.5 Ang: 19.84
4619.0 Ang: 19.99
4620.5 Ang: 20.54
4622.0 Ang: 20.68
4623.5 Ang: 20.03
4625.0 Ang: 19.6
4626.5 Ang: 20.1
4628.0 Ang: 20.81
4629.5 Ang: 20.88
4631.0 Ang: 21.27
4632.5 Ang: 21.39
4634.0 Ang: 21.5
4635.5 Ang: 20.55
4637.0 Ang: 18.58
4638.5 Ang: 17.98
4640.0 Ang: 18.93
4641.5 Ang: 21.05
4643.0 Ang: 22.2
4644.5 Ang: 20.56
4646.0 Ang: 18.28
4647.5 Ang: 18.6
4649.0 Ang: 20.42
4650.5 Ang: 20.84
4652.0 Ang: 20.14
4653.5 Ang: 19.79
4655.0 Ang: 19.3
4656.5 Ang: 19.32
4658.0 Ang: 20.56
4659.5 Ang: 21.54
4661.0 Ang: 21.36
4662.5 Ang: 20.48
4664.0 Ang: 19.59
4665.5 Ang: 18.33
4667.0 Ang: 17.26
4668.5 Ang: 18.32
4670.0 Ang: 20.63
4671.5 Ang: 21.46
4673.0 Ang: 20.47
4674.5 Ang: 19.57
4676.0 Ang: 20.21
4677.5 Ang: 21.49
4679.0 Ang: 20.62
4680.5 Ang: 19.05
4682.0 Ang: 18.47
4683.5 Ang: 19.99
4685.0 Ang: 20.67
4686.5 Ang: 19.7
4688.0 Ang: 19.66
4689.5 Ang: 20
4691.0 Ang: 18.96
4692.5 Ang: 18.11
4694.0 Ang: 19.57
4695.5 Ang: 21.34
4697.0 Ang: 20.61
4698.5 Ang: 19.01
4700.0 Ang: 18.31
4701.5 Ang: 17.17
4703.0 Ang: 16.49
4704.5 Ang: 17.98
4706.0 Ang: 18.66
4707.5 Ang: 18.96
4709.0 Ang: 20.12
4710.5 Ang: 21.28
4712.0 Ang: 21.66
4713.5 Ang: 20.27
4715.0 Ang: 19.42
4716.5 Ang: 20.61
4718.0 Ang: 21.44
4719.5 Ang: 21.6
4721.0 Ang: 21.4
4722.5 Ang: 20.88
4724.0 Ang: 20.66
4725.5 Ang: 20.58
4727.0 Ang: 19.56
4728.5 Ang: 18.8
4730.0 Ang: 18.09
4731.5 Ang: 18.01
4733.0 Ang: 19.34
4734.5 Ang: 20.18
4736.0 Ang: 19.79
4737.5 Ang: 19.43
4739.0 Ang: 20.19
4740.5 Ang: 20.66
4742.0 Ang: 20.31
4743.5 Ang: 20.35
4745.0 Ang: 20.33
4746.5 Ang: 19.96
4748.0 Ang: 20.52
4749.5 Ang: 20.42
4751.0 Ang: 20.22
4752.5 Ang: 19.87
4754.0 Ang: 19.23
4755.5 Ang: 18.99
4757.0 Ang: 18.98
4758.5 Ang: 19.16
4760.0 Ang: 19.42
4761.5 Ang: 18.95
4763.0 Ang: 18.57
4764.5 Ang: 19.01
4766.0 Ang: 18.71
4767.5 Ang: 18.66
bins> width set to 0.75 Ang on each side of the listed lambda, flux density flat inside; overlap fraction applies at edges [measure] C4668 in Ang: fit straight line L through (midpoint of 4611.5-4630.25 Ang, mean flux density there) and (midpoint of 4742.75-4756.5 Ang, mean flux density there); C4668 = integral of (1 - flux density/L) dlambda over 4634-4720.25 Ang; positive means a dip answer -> 1.4 Ang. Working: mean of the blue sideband 20.2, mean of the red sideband 20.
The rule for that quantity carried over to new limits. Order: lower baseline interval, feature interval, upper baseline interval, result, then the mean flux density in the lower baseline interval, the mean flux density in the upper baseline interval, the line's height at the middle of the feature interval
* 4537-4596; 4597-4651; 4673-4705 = -1.6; 19.6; 19.4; 19.5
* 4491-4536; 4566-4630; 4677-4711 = -3.5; 18.5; 19.4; 18.9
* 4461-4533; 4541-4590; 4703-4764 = -1.8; 18.6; 19.8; 18.9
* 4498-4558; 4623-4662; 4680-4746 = -1.8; 18.7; 19.7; 19.3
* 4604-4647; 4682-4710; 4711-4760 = 1.3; 20.3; 20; 20.1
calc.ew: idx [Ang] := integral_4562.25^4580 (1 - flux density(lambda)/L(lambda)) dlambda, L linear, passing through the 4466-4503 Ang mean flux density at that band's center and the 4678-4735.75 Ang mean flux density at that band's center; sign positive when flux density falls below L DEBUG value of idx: -1.1 Ang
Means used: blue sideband 18.6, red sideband 19.7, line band 20.2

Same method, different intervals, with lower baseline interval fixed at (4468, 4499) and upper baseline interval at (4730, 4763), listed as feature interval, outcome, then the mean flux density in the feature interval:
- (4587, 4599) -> -0.4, 19.7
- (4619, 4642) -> -1.3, 20.2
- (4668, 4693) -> -0.6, 19.9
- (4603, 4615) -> -0.8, 20.4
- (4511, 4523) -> -0.7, 19.8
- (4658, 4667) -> -0.3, 20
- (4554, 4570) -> -1.4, 20.5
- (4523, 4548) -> 1.6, 17.6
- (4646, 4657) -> -0.2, 19.7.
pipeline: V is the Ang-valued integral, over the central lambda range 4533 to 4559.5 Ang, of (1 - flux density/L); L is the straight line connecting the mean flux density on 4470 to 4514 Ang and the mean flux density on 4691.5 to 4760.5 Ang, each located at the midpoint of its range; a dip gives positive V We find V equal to 0.8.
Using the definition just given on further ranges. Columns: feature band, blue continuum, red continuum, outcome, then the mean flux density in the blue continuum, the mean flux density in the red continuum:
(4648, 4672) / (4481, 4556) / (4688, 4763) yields -0.71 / 18.6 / 19.7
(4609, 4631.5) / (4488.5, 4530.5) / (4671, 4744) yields -1.12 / 18.9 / 19.8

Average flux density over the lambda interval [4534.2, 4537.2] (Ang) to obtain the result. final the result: 14.8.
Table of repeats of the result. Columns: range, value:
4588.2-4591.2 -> 20.9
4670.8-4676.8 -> 20.4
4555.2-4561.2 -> 20.5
